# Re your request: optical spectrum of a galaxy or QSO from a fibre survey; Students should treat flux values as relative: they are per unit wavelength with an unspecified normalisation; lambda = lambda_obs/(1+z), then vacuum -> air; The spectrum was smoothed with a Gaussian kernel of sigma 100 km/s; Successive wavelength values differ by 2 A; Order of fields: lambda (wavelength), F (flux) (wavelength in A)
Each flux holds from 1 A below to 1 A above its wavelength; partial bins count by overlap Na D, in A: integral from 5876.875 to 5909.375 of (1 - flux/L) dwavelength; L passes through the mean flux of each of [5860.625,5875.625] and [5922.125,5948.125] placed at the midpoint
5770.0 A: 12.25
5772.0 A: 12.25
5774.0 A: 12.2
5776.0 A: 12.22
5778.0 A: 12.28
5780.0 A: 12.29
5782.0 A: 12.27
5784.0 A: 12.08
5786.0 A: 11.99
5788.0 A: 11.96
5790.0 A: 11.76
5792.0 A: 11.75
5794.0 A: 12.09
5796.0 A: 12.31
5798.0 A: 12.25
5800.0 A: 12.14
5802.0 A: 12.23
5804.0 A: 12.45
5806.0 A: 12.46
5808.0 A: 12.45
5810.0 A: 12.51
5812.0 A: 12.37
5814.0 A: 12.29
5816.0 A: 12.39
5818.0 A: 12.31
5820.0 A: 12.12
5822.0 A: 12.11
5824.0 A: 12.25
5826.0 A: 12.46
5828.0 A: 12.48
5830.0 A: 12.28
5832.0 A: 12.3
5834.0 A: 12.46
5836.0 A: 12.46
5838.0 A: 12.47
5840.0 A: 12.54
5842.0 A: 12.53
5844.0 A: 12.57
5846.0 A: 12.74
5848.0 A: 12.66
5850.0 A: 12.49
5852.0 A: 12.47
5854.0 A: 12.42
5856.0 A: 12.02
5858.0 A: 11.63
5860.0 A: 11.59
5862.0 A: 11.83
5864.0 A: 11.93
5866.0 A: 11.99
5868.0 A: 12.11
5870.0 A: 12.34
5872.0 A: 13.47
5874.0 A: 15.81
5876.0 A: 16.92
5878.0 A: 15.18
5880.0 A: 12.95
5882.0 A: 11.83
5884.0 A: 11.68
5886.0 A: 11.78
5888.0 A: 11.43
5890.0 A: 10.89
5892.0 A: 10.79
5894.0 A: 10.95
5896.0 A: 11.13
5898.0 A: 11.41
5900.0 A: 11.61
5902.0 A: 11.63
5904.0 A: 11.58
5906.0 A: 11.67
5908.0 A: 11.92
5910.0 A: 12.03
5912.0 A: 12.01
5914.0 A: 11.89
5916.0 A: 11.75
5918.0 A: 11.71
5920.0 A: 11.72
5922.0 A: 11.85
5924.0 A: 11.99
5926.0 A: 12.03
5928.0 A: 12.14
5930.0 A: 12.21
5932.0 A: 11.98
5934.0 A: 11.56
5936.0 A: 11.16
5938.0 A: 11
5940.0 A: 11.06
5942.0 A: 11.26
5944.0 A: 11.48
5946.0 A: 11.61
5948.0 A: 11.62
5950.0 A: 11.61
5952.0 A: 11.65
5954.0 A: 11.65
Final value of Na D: 1.69 A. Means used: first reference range 12.9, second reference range 11.6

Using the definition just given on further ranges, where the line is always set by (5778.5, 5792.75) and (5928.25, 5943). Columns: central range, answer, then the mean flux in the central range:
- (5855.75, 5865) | 0.0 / 11.8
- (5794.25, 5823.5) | -0.9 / 12.3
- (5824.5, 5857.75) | -1.7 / 12.4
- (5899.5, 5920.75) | -0.4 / 11.8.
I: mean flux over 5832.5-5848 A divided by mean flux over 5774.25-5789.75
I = 1.0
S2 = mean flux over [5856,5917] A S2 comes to 12.2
